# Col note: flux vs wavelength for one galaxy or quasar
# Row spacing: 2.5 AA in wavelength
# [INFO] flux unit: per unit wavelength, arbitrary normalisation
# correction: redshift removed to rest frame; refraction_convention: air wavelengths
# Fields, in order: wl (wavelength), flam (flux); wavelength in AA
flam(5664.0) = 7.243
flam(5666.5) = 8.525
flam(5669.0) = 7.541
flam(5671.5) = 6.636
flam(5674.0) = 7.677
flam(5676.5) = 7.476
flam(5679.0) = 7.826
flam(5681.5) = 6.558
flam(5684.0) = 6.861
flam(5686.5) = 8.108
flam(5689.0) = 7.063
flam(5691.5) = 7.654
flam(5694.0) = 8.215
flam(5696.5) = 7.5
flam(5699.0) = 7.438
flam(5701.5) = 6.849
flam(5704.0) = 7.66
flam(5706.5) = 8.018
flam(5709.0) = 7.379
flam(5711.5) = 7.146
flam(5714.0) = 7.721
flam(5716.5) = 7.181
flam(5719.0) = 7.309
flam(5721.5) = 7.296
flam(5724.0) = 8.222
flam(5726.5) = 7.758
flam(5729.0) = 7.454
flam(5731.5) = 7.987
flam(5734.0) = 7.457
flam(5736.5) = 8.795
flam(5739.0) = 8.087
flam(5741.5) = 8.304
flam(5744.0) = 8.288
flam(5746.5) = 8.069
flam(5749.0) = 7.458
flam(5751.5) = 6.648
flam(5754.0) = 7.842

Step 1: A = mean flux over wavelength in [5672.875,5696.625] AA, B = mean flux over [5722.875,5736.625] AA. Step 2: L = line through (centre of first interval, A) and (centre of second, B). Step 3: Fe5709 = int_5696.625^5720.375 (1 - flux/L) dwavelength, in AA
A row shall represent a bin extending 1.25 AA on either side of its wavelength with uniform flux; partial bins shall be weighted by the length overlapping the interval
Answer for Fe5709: 0.9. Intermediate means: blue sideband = 7.49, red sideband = 7.87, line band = 7.41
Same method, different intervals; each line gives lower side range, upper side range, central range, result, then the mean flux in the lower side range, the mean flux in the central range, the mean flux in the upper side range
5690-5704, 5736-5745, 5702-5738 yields 1.4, 7.53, 7.66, 8.34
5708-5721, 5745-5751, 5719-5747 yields -1.6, 7.34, 7.94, 7.65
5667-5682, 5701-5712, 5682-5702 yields -0.1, 7.38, 7.45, 7.47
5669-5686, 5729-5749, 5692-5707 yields -0.1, 7.24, 7.6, 8.06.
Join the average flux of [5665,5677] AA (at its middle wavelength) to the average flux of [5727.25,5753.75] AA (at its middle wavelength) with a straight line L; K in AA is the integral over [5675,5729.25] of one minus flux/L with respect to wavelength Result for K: 1.5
